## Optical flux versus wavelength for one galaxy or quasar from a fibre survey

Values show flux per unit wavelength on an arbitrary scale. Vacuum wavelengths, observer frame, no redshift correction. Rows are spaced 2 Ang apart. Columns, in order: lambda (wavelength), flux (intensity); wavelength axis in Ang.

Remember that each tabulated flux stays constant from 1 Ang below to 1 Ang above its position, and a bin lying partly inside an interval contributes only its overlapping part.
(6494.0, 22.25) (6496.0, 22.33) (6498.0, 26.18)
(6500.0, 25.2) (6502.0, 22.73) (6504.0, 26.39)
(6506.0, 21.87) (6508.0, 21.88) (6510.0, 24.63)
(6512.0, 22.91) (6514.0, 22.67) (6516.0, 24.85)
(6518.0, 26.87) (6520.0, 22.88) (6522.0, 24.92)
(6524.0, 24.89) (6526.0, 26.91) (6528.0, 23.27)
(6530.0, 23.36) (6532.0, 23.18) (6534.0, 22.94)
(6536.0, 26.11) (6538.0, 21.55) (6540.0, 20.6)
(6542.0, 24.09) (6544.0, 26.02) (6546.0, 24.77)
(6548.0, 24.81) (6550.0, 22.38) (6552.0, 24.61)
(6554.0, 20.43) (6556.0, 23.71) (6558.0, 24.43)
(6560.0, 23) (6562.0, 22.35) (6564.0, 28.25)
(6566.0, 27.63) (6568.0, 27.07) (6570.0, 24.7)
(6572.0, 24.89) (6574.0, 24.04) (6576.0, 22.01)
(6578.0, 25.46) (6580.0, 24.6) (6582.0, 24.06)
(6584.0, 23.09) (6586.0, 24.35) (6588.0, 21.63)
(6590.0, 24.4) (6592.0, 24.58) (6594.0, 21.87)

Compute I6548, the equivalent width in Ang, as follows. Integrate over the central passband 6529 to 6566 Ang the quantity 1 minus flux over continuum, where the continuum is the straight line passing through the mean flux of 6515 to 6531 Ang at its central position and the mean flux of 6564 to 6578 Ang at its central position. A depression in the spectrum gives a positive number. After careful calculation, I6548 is 1.82 Ang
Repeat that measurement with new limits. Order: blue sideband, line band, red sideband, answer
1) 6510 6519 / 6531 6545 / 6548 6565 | 0.3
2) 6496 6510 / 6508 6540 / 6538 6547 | -0.2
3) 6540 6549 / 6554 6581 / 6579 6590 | -0.7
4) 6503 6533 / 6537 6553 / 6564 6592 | 0.5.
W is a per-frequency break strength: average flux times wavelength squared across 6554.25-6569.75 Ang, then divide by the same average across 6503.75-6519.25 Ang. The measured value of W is 1.06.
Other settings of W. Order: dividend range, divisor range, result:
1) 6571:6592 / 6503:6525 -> 1.01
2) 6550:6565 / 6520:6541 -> 1.01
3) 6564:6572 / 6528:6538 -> 1.13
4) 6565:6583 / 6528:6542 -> 1.09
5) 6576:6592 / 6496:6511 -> 1.02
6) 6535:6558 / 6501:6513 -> 1.02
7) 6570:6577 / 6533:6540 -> 1.04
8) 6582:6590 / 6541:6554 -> 0.98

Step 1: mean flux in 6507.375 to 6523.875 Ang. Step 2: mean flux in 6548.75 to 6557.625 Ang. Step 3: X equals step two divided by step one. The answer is 1.0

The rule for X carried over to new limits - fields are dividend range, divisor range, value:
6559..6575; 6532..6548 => 1.06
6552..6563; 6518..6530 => 0.93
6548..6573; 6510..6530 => 1.00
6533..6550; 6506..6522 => 1.00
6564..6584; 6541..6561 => 1.05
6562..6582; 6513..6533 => 1.03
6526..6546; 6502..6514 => 1.01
